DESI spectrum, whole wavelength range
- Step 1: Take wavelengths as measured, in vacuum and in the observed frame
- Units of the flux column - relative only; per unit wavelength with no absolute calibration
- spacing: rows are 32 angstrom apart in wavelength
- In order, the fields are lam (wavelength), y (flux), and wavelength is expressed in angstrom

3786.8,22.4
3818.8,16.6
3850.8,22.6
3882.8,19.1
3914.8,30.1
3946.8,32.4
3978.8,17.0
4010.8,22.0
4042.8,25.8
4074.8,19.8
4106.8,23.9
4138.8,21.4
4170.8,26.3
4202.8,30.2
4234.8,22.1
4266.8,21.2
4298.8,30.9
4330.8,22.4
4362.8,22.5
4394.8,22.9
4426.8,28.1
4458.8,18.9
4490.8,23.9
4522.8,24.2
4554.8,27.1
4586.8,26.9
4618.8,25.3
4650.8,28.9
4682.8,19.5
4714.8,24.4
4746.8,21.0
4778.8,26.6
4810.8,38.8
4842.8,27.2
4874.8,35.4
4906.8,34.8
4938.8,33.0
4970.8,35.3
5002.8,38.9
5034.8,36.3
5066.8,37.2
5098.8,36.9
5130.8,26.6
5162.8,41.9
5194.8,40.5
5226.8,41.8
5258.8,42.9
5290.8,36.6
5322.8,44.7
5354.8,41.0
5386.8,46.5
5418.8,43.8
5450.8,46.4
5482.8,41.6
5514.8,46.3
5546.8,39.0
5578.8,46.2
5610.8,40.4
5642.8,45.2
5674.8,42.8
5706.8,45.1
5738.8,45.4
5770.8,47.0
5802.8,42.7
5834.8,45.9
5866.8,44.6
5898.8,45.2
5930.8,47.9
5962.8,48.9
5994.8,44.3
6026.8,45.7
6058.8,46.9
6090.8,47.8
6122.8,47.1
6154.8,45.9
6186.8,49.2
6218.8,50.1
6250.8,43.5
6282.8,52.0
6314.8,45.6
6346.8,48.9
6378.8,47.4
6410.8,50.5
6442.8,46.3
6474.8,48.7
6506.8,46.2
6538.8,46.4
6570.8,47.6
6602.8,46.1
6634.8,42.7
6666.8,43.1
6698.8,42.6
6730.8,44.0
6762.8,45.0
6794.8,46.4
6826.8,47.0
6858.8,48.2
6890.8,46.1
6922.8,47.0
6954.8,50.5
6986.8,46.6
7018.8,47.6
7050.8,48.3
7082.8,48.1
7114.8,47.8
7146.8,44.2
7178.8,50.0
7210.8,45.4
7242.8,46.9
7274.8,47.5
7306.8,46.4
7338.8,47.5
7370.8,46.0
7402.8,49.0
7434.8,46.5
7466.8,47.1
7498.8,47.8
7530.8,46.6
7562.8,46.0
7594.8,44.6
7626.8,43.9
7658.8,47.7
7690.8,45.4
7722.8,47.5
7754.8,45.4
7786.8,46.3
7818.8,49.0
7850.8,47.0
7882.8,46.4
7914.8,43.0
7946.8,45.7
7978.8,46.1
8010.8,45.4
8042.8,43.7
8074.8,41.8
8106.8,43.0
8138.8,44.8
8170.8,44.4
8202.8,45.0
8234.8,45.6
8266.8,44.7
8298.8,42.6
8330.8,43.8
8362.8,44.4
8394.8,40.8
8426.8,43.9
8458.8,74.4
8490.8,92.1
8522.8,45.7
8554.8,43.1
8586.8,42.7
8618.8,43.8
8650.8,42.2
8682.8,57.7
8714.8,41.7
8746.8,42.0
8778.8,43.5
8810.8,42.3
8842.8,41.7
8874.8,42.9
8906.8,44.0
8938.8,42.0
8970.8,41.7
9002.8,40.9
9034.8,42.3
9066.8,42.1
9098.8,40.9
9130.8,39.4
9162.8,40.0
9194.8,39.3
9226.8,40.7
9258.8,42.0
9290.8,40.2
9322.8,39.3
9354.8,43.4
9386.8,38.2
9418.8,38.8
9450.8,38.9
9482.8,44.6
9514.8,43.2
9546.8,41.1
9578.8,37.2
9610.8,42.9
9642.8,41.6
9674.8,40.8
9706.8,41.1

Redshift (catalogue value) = 0.29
